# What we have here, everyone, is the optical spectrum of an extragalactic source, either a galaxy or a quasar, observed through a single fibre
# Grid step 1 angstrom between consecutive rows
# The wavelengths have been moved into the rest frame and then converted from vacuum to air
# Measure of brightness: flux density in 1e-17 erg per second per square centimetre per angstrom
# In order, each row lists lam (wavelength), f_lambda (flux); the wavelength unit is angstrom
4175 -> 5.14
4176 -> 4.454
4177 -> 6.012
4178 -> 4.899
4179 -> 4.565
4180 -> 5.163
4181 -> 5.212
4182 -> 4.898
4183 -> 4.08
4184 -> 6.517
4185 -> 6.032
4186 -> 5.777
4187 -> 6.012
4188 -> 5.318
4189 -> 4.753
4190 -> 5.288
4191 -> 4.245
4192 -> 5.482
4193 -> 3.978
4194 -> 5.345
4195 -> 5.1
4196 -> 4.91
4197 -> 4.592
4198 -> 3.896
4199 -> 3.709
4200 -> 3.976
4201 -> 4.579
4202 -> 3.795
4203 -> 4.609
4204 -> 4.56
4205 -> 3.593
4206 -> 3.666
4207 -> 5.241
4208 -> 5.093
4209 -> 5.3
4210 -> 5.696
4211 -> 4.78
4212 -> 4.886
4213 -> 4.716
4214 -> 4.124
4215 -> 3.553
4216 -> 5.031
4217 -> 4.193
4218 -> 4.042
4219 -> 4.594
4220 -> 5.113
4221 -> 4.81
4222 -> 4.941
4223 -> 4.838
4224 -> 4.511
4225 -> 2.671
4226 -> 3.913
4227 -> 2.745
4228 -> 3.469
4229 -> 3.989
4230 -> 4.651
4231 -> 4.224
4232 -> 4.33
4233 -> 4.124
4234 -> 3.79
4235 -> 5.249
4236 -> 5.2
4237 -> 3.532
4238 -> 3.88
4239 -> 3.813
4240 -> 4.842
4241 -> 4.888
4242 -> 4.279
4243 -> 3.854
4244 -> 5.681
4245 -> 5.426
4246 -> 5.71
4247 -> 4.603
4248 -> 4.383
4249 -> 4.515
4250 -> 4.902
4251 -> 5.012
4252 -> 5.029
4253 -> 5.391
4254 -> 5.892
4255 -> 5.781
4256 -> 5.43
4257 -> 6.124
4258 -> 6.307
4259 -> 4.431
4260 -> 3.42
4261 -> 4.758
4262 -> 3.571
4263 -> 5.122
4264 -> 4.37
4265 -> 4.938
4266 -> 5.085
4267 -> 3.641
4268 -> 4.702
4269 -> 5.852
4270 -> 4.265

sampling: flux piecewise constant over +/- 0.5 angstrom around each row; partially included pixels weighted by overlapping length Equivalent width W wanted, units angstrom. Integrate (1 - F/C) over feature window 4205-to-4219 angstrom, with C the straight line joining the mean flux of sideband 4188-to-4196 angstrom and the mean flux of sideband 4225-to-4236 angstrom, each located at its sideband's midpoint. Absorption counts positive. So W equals -0.4 angstrom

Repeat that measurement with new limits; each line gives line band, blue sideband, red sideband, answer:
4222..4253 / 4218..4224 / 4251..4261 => 3.6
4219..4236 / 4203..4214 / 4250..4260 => 2.5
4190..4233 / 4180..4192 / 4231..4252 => 4.8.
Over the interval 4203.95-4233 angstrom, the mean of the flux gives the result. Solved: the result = 4.38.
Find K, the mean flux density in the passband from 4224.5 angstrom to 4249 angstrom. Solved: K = 4.31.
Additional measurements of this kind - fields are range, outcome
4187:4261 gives 4.62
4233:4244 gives 4.38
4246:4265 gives 4.97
